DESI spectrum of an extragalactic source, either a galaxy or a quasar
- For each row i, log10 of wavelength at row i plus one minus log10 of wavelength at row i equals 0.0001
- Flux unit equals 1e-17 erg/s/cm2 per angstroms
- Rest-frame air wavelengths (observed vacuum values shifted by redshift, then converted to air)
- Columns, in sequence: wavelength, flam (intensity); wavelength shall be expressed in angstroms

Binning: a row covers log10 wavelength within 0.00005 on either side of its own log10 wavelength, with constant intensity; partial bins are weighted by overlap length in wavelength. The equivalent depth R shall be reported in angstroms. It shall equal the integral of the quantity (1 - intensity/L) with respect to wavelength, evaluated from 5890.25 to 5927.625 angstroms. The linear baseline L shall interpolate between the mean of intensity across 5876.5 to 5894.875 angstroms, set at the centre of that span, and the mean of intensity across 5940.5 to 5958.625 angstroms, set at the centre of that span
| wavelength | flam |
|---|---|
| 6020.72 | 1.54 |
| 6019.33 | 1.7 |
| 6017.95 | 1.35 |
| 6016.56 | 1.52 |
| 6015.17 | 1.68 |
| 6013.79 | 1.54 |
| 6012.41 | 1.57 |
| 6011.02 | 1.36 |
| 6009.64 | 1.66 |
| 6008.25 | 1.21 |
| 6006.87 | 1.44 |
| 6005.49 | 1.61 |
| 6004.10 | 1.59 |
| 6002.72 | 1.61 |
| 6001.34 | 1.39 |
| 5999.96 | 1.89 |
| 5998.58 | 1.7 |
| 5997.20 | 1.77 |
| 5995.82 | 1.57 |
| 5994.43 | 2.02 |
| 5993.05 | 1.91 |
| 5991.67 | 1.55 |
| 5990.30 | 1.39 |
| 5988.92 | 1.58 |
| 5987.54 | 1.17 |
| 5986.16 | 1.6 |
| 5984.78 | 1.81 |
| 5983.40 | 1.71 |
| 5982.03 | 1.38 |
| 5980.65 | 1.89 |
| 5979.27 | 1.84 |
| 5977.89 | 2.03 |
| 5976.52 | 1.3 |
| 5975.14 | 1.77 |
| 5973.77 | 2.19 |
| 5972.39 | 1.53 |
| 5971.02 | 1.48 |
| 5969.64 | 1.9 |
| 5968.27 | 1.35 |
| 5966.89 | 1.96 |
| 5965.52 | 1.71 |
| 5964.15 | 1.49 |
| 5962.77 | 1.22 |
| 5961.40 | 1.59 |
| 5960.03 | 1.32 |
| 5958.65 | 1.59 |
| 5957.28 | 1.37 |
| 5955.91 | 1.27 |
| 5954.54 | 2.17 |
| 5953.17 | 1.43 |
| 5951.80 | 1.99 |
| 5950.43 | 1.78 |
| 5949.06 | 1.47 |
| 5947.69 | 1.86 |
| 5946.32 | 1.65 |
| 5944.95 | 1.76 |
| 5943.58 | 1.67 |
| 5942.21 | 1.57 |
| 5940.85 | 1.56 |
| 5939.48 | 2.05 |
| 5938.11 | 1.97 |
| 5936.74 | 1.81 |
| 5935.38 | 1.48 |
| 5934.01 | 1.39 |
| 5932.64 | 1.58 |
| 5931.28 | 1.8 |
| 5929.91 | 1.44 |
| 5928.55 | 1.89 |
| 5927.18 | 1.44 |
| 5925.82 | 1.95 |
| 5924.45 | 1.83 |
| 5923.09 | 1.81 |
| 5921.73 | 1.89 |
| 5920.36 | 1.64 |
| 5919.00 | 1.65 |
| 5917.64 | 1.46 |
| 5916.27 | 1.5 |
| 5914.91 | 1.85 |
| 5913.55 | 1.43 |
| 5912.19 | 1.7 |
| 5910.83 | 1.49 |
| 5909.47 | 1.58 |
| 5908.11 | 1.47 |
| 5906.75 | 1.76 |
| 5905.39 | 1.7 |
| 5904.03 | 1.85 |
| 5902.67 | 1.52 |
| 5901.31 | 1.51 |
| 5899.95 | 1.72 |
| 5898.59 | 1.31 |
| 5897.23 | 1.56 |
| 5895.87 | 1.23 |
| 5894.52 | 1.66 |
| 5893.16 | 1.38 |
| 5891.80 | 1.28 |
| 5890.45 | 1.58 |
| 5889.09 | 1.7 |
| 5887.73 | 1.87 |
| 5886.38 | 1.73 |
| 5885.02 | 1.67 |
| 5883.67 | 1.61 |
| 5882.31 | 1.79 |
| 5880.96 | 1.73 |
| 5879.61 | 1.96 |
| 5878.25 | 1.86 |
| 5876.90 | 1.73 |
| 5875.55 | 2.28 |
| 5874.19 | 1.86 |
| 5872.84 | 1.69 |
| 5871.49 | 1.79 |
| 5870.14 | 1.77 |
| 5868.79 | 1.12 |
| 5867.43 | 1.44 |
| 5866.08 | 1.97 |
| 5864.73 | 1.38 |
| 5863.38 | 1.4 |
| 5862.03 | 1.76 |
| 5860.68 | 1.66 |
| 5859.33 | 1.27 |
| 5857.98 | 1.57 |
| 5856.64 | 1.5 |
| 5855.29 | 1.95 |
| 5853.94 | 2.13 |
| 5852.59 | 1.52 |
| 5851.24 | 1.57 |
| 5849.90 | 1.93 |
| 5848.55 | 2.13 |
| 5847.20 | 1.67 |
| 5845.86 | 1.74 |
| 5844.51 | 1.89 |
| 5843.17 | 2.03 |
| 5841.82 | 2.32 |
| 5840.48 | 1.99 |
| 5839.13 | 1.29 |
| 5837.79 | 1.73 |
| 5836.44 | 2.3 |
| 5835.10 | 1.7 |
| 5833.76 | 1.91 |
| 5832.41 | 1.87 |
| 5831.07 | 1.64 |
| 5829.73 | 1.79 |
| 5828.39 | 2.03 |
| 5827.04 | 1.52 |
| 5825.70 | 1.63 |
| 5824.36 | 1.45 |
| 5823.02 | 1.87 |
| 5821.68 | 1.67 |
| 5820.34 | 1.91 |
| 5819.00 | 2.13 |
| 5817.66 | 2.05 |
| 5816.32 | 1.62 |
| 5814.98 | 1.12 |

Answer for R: 1.6 angstroms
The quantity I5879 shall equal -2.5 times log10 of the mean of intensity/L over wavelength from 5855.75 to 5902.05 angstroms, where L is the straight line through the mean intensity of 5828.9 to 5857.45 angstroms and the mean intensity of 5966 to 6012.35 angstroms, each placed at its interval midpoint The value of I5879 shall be 0.10 mag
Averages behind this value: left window 1.84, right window 1.64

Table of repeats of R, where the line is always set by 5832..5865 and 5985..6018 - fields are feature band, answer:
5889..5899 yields 1.53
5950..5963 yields 0.43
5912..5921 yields 0.46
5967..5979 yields -0.73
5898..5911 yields 0.79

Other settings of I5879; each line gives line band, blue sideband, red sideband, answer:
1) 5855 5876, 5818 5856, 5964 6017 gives 0.10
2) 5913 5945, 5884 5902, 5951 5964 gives -0.09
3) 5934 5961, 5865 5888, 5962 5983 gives 0.02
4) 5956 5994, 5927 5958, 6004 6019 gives -0.01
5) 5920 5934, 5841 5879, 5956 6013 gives -0.03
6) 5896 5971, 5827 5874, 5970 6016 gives 0.03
